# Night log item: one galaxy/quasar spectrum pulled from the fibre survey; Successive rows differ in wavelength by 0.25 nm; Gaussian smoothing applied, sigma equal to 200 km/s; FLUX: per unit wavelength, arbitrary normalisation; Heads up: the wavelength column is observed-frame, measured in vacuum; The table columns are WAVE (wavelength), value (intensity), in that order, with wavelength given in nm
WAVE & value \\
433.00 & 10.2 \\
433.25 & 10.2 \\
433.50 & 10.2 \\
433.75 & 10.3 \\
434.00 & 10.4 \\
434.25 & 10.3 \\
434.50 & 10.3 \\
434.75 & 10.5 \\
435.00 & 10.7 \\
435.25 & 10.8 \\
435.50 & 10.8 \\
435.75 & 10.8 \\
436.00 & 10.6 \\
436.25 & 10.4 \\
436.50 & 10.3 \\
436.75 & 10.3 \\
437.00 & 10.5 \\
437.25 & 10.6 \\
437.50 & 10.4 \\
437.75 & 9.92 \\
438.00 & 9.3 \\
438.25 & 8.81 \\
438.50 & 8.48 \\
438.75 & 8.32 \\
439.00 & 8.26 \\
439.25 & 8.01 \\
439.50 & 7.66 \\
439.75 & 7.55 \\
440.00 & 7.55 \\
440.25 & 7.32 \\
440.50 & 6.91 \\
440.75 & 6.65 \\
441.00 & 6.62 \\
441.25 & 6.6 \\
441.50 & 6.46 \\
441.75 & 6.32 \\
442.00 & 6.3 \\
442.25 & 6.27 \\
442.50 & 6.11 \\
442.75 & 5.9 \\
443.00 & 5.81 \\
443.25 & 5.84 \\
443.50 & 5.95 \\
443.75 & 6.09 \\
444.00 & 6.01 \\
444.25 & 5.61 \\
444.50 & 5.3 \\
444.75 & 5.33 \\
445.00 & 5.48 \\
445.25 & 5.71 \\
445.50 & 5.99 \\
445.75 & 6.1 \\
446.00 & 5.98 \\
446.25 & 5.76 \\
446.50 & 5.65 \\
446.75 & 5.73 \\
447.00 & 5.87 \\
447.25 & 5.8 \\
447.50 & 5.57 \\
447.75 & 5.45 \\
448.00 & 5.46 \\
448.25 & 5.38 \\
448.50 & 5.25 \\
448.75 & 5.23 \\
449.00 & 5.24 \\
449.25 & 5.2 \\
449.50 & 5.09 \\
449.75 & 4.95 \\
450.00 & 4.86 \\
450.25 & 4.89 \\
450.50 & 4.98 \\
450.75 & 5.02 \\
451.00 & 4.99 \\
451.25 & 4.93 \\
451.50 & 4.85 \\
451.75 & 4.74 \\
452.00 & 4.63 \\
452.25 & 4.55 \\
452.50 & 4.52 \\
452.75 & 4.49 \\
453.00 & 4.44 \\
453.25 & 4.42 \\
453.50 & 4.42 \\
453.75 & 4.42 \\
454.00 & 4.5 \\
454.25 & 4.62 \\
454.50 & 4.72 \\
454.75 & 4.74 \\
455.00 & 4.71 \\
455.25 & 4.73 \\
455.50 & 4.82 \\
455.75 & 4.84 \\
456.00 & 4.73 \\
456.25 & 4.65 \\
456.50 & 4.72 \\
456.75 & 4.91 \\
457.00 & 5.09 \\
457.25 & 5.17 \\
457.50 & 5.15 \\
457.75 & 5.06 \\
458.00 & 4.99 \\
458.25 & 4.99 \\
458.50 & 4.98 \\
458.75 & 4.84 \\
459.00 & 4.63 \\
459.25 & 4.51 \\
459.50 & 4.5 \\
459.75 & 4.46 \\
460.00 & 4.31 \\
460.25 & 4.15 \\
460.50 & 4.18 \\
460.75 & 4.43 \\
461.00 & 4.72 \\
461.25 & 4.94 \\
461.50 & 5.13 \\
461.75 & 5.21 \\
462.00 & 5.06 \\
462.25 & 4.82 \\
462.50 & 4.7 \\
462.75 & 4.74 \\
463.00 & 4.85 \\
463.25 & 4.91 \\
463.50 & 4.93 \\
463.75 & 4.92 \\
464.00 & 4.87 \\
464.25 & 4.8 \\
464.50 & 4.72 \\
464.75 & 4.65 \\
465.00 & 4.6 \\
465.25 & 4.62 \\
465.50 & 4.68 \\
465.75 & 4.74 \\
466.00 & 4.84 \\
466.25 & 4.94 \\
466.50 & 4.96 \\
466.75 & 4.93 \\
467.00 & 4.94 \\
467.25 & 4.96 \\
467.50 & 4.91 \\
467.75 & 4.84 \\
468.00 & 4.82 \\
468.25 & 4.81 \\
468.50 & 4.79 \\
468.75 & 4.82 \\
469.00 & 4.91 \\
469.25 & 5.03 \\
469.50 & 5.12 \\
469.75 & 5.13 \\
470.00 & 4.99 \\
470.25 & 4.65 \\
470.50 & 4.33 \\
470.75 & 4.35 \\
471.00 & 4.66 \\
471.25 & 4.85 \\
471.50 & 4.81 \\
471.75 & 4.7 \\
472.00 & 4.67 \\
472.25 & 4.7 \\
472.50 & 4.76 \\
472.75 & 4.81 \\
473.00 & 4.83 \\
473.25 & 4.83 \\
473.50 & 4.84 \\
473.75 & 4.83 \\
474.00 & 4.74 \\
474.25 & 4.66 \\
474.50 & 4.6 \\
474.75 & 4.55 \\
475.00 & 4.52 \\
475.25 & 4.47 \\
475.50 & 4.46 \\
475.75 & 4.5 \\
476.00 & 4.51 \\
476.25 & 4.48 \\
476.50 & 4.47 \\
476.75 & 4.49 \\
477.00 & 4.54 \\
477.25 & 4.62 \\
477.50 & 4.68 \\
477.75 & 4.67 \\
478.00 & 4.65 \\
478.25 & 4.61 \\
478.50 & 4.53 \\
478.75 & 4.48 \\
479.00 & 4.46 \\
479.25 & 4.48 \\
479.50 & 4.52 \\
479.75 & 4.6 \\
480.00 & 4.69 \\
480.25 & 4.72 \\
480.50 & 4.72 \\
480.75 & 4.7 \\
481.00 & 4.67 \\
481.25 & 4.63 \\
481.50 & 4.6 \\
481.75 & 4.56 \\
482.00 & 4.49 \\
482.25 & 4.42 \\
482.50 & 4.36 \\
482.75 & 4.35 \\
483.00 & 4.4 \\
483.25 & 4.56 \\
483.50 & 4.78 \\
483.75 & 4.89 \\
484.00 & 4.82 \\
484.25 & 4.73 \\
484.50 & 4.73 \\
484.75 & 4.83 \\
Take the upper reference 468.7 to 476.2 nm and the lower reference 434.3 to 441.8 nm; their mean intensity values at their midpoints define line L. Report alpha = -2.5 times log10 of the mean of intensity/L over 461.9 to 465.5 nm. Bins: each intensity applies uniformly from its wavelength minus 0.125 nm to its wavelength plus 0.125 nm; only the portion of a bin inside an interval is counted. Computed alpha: 0.206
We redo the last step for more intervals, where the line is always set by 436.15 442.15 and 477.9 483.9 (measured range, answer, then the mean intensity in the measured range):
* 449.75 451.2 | 0.42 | 4.95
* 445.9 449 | 0.33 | 5.58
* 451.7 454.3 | 0.49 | 4.51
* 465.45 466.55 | 0.22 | 4.83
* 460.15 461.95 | 0.32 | 4.7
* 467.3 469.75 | 0.16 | 4.91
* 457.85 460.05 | 0.36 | 4.71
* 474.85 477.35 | 0.11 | 4.51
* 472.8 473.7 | 0.09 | 4.83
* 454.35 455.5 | 0.41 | 4.73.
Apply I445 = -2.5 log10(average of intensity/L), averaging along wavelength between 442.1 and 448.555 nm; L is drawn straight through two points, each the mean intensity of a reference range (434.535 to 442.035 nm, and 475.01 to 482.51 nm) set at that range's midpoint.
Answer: 0.371 mag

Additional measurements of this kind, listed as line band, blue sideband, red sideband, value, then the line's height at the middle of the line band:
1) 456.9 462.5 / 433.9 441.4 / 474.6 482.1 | 0.36 mag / 6.68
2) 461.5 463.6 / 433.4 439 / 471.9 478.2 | 0.29 mag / 6.39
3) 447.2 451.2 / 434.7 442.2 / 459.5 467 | 0.33 mag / 7.02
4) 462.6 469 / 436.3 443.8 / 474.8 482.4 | 0.16 mag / 5.62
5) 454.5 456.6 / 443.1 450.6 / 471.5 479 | 0.11 mag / 5.25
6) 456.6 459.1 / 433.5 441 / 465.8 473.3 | 0.28 mag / 6.47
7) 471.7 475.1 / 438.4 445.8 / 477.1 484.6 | 0.06 mag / 4.98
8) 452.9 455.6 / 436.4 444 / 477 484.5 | 0.39 mag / 6.6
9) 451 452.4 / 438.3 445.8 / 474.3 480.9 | 0.26 mag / 6.03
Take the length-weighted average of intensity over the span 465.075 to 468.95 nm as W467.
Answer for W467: 4.84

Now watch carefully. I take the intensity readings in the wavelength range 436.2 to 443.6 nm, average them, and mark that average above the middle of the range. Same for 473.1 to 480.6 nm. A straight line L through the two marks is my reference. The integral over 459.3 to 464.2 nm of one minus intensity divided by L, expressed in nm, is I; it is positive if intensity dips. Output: 0.98 nm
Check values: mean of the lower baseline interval 7.83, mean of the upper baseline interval 4.6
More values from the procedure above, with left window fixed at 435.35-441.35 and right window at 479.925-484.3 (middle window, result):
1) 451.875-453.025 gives 0.46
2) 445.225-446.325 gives 0.30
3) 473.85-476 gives 0.30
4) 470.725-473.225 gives 0.39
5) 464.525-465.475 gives 0.25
